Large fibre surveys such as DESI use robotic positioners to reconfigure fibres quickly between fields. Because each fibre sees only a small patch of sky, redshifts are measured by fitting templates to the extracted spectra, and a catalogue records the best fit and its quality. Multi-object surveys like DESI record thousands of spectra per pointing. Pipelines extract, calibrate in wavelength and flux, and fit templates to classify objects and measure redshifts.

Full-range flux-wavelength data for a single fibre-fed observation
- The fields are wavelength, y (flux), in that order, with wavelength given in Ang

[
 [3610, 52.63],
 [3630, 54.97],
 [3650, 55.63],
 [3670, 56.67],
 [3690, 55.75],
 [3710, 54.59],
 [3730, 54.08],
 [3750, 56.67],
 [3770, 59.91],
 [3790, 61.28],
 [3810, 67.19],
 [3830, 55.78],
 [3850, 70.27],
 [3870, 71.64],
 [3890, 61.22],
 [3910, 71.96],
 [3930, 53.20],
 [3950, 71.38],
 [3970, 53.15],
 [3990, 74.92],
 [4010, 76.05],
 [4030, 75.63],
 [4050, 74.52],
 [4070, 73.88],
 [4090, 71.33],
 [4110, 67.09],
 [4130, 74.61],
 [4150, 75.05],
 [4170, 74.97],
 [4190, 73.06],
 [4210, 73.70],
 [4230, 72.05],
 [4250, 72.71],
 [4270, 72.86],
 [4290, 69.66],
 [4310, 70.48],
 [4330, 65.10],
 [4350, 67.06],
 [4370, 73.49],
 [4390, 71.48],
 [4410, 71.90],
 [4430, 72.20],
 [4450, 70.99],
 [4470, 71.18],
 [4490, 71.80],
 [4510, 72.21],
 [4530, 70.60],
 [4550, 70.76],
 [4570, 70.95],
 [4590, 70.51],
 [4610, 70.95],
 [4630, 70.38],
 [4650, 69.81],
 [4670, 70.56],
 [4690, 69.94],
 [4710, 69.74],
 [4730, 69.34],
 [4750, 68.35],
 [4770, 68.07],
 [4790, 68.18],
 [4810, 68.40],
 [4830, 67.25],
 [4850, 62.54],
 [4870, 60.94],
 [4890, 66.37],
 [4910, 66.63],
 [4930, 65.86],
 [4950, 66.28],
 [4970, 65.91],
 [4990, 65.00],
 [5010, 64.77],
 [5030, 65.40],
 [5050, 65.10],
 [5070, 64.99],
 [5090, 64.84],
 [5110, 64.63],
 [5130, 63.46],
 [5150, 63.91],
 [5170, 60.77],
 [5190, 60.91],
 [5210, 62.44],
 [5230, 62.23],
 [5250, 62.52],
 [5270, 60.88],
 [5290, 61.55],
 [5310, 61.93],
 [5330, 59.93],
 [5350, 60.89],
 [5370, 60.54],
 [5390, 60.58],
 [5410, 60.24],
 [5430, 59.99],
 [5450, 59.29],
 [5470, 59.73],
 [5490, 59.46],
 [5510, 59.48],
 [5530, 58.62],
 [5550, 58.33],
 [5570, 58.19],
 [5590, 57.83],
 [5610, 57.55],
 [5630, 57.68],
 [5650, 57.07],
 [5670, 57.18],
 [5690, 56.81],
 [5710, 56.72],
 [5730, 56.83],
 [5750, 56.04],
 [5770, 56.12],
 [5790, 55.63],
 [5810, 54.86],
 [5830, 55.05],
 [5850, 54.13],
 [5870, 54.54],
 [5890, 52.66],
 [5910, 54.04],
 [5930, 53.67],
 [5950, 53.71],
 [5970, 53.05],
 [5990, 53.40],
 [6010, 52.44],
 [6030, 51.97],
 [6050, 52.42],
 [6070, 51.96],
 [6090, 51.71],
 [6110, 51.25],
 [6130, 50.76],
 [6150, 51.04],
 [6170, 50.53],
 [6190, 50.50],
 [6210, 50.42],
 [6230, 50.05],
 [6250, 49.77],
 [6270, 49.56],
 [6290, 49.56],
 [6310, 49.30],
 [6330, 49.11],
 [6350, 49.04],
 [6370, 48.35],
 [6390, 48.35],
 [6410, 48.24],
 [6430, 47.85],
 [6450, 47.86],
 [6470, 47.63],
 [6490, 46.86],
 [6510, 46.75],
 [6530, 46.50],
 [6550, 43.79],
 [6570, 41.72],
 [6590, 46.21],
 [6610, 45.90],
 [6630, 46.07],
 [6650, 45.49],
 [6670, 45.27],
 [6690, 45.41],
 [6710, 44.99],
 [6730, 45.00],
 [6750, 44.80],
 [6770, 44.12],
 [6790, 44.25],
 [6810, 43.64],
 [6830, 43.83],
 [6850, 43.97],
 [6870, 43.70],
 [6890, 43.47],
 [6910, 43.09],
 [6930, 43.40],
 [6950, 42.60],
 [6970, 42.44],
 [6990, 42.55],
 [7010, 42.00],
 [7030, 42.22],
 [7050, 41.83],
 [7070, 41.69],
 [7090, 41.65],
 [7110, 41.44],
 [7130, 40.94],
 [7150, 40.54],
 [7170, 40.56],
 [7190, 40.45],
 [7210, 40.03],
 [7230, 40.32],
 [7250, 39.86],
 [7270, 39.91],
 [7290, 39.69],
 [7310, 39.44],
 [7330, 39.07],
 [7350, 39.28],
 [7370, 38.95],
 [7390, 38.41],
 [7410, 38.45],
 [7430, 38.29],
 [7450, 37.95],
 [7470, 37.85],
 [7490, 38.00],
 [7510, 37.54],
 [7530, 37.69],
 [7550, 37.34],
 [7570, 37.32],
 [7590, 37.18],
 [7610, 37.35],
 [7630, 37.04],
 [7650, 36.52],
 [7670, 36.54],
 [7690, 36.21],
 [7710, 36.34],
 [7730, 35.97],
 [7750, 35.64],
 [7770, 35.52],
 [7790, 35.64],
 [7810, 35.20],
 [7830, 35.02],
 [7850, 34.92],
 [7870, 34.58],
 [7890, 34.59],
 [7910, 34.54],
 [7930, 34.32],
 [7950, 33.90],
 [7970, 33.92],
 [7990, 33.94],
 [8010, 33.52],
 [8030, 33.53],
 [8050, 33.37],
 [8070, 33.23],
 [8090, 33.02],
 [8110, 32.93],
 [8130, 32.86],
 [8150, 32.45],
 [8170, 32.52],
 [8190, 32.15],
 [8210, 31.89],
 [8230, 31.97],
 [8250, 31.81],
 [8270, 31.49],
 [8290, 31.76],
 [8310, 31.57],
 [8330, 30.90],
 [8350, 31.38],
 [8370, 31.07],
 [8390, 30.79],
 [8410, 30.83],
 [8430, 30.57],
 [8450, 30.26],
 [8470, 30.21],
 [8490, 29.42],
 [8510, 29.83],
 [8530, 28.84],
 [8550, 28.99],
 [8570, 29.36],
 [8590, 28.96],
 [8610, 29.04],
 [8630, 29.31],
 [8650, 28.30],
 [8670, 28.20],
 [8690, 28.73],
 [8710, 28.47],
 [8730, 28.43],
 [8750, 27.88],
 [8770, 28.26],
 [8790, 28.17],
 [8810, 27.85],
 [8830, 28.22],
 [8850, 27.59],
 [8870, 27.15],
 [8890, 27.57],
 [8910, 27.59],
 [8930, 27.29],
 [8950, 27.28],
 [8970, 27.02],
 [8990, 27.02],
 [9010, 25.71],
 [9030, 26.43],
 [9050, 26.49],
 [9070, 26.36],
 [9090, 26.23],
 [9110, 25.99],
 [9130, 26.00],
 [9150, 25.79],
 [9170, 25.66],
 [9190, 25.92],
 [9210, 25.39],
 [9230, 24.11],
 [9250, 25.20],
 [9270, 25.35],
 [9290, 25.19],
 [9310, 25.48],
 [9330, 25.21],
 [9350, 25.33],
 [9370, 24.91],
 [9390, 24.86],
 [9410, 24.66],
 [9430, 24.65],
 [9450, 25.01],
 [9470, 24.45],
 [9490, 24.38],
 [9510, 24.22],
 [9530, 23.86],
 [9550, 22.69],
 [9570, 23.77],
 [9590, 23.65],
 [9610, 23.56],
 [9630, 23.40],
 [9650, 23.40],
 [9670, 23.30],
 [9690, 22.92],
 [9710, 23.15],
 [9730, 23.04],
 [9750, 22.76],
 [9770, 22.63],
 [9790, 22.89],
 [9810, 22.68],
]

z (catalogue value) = -0.001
